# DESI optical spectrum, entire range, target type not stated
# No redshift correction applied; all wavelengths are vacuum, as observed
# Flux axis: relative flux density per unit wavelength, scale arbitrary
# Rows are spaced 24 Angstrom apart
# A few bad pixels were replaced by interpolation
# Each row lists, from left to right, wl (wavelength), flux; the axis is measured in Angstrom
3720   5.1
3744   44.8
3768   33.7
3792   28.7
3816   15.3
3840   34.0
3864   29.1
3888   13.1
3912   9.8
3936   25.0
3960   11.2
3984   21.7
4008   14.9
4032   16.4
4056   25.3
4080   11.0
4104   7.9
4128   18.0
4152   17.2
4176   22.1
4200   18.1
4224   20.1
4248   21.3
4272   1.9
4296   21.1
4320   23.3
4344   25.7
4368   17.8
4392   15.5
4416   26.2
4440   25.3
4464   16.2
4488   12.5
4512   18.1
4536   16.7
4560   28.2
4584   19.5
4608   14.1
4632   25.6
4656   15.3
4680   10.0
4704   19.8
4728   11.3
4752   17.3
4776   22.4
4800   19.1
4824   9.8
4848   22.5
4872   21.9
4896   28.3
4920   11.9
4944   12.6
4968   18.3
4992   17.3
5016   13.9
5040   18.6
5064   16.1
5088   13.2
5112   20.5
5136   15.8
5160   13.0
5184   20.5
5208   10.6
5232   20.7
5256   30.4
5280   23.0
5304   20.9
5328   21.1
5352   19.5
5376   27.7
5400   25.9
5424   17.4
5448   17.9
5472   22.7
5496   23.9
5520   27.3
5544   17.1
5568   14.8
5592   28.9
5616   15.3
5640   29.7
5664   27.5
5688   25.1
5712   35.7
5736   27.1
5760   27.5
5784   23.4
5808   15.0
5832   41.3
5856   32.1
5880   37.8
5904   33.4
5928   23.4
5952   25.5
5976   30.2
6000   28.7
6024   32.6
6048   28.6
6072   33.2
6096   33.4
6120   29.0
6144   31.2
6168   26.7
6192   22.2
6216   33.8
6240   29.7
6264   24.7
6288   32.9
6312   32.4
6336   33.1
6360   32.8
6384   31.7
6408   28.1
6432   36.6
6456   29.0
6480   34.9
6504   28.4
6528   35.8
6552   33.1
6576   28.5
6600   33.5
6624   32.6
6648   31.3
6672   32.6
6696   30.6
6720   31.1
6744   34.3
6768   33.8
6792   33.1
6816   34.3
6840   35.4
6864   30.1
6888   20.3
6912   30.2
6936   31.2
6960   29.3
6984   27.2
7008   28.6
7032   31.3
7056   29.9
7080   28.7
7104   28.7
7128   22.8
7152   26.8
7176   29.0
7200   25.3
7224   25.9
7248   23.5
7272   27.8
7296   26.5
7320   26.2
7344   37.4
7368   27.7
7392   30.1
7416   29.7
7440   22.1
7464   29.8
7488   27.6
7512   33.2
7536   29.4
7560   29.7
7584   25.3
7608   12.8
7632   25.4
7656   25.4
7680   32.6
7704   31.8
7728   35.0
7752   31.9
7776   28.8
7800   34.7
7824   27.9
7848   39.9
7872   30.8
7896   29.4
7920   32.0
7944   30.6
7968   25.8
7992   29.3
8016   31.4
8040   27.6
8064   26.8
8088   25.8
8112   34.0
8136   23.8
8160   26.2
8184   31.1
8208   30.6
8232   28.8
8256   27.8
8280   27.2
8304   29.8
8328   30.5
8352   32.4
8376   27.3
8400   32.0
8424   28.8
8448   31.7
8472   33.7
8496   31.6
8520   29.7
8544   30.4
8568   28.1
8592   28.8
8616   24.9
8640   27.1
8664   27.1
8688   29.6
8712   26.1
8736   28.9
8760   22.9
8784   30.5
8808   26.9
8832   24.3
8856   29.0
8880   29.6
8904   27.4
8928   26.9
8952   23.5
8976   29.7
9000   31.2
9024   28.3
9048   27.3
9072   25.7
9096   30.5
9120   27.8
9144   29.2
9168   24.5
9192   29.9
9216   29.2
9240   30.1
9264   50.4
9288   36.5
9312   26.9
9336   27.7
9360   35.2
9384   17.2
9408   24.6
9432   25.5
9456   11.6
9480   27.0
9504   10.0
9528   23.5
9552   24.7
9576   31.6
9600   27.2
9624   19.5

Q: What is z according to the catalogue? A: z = 0.41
